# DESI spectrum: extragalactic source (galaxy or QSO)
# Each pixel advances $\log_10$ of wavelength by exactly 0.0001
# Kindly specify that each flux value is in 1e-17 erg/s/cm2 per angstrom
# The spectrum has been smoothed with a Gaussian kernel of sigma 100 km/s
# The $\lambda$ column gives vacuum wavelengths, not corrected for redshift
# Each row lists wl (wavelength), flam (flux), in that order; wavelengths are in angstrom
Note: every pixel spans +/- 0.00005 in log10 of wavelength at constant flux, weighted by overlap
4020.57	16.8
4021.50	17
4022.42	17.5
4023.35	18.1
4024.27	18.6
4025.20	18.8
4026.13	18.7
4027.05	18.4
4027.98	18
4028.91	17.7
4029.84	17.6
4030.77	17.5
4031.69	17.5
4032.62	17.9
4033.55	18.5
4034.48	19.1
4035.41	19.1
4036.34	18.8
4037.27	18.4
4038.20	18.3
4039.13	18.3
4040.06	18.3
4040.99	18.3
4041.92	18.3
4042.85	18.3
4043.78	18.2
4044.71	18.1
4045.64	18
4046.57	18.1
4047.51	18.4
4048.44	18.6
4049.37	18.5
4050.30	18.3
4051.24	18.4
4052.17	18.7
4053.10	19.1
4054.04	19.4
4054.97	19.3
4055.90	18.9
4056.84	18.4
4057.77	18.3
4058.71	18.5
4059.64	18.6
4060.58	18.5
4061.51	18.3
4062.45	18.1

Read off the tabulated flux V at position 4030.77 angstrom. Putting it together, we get 17.5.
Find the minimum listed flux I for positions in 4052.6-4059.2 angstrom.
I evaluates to 18.3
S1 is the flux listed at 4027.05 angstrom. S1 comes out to 18.4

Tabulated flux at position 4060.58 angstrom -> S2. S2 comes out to 18.5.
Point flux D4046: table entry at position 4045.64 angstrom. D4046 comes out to 18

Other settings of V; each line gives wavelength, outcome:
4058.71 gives 18.5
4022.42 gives 17.5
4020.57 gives 16.8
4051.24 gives 18.4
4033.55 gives 18.5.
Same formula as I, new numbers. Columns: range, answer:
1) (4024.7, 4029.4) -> 17.7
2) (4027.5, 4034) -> 17.5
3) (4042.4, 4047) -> 18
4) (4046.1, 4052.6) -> 18.1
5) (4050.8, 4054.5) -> 18.4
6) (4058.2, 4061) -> 18.5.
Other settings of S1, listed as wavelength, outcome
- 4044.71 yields 18.1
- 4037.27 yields 18.4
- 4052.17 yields 18.7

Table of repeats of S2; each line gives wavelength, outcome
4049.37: 18.5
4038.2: 18.3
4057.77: 18.3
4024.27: 18.6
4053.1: 19.1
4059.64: 18.6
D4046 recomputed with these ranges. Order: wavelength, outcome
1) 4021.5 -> 17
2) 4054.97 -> 19.3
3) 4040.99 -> 18.3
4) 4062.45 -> 18.1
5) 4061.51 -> 18.3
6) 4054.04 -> 19.4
